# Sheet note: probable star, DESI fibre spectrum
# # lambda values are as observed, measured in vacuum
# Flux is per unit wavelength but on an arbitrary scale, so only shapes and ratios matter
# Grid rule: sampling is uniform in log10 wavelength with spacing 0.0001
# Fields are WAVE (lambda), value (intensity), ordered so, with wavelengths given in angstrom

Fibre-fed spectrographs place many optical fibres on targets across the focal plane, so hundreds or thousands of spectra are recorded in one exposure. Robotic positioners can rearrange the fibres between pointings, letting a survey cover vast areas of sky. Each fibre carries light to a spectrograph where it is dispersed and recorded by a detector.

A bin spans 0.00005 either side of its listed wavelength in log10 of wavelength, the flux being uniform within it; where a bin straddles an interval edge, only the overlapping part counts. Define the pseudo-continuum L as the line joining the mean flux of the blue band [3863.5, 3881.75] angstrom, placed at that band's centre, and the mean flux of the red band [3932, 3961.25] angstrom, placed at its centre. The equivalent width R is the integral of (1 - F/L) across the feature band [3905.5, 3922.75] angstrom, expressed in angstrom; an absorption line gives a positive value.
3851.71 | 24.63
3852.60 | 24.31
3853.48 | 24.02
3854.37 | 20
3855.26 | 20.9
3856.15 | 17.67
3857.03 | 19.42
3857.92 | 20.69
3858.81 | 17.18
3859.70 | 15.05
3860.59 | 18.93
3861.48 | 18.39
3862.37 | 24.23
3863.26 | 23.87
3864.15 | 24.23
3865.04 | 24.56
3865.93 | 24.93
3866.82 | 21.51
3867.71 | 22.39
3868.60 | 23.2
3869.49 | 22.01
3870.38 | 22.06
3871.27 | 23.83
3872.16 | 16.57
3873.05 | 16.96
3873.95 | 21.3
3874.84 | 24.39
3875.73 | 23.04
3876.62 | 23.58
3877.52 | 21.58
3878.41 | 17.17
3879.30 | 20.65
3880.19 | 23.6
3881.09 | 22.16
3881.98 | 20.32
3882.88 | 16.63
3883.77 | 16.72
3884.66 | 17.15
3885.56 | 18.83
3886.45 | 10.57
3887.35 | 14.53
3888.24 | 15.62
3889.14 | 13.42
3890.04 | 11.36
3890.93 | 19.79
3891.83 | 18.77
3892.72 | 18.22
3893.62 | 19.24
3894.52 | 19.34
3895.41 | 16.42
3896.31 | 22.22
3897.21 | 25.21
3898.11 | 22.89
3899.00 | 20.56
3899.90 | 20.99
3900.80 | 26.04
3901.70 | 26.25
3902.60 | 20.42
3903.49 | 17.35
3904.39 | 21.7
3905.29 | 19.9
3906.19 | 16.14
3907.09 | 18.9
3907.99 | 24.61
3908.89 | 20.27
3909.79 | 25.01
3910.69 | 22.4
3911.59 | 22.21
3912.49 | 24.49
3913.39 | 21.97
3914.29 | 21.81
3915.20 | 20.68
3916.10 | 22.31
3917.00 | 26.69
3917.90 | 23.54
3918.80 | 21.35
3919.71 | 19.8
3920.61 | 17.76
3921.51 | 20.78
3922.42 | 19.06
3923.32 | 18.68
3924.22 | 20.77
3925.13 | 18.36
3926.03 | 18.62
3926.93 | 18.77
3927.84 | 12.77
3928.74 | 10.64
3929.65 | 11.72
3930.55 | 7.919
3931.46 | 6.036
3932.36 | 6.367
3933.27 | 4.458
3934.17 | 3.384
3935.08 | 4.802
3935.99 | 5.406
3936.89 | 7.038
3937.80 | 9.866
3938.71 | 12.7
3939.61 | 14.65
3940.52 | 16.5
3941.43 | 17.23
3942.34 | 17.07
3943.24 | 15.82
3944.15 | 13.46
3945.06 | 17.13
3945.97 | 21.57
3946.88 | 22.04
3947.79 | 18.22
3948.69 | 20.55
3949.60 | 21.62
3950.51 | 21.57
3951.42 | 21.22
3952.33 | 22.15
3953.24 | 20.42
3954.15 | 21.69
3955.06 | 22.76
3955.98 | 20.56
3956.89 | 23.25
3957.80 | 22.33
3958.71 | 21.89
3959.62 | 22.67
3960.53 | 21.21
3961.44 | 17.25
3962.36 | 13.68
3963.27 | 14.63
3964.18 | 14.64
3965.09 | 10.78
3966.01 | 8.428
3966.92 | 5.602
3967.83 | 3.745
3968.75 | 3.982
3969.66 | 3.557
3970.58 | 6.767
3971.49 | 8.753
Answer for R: -2.3 angstrom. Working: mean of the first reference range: 22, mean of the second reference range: 16.7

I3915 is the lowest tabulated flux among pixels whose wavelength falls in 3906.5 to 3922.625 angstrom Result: 17.76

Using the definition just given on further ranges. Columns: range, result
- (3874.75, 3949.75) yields 3.384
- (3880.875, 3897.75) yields 10.57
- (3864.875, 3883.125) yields 16.57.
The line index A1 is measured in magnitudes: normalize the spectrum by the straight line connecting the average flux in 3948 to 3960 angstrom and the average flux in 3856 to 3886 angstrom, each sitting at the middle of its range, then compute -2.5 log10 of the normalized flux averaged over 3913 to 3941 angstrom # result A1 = 0.38 mag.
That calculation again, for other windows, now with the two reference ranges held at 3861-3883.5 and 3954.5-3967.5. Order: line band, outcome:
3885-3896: 0.25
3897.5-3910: -0.08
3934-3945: 0.45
